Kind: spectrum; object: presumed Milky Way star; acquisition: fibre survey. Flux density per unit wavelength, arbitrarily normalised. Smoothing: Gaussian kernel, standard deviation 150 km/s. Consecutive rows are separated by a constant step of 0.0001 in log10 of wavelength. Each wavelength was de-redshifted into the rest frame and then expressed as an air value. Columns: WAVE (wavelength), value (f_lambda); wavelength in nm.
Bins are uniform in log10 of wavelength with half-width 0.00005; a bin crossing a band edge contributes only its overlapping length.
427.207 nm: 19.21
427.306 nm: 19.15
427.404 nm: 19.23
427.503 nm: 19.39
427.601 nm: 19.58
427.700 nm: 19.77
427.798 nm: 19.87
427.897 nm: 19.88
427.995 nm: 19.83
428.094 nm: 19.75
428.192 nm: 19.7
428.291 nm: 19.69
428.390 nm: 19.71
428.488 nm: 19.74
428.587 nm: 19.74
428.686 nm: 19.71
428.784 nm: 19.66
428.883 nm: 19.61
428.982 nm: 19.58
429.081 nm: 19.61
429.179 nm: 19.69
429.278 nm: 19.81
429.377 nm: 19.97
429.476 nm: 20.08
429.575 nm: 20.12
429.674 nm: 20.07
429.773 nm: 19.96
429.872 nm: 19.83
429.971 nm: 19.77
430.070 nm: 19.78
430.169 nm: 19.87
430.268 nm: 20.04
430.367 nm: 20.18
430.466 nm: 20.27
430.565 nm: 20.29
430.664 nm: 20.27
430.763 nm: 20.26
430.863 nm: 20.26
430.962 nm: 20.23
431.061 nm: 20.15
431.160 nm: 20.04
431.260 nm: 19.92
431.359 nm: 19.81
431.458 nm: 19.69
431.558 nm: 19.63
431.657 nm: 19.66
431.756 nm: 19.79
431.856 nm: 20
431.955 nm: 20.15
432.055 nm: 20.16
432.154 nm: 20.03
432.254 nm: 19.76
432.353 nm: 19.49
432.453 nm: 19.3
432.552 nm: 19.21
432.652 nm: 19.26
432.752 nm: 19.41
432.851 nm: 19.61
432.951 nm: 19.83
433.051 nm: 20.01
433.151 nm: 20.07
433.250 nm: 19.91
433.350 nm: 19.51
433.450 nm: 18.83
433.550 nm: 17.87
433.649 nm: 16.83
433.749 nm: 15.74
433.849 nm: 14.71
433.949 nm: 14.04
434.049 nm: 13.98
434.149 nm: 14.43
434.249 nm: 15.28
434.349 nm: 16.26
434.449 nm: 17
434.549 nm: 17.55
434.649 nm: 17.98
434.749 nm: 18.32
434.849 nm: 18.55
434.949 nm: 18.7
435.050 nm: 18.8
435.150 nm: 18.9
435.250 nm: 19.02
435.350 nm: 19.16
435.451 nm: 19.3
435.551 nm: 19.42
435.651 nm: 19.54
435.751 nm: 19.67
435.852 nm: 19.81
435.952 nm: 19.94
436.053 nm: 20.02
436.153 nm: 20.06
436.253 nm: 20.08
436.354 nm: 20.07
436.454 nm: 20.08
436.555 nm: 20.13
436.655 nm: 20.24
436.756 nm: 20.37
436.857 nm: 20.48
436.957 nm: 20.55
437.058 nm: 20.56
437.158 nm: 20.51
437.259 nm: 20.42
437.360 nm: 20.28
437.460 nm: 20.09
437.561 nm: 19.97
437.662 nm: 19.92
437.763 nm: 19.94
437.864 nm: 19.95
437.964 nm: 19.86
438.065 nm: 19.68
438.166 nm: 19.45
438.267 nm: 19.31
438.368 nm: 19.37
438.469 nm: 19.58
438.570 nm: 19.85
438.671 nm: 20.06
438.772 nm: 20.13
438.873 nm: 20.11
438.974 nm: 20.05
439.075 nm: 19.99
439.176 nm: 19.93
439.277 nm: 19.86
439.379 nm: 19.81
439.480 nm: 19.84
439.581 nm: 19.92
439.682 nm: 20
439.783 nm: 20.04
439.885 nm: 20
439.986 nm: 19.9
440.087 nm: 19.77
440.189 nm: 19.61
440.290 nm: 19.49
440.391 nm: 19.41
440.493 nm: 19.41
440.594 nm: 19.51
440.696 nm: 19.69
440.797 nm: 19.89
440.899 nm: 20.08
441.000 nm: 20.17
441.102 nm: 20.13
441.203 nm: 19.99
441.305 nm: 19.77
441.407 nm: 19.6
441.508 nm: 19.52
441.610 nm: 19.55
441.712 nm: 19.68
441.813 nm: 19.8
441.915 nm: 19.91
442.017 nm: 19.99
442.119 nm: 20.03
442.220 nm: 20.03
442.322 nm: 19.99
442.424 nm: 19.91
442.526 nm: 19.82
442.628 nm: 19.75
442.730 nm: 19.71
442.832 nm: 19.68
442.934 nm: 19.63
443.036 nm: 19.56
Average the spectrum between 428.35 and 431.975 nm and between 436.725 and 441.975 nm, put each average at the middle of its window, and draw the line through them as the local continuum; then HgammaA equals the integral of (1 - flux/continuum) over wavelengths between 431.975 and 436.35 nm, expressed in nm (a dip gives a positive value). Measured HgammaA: 0.305 nm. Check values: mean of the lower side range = 19.9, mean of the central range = 18.5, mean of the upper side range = 19.9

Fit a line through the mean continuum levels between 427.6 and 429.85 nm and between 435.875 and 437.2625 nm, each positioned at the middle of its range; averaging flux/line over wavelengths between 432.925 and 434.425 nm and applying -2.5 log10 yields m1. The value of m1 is 0.17 mag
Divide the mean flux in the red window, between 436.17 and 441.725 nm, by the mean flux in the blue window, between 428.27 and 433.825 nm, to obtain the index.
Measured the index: 1.01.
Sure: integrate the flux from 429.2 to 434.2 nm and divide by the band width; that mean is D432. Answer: 19.2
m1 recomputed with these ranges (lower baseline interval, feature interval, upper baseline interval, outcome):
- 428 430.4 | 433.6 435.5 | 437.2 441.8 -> 0.16 mag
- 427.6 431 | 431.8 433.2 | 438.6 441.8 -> 0.01 mag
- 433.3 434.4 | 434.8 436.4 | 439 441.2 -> -0.13 mag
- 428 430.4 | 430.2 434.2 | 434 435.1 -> -0.05 mag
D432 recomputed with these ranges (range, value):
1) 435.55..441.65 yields 19.9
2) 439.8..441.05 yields 19.7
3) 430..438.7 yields 19.3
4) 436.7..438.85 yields 20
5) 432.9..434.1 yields 17.6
